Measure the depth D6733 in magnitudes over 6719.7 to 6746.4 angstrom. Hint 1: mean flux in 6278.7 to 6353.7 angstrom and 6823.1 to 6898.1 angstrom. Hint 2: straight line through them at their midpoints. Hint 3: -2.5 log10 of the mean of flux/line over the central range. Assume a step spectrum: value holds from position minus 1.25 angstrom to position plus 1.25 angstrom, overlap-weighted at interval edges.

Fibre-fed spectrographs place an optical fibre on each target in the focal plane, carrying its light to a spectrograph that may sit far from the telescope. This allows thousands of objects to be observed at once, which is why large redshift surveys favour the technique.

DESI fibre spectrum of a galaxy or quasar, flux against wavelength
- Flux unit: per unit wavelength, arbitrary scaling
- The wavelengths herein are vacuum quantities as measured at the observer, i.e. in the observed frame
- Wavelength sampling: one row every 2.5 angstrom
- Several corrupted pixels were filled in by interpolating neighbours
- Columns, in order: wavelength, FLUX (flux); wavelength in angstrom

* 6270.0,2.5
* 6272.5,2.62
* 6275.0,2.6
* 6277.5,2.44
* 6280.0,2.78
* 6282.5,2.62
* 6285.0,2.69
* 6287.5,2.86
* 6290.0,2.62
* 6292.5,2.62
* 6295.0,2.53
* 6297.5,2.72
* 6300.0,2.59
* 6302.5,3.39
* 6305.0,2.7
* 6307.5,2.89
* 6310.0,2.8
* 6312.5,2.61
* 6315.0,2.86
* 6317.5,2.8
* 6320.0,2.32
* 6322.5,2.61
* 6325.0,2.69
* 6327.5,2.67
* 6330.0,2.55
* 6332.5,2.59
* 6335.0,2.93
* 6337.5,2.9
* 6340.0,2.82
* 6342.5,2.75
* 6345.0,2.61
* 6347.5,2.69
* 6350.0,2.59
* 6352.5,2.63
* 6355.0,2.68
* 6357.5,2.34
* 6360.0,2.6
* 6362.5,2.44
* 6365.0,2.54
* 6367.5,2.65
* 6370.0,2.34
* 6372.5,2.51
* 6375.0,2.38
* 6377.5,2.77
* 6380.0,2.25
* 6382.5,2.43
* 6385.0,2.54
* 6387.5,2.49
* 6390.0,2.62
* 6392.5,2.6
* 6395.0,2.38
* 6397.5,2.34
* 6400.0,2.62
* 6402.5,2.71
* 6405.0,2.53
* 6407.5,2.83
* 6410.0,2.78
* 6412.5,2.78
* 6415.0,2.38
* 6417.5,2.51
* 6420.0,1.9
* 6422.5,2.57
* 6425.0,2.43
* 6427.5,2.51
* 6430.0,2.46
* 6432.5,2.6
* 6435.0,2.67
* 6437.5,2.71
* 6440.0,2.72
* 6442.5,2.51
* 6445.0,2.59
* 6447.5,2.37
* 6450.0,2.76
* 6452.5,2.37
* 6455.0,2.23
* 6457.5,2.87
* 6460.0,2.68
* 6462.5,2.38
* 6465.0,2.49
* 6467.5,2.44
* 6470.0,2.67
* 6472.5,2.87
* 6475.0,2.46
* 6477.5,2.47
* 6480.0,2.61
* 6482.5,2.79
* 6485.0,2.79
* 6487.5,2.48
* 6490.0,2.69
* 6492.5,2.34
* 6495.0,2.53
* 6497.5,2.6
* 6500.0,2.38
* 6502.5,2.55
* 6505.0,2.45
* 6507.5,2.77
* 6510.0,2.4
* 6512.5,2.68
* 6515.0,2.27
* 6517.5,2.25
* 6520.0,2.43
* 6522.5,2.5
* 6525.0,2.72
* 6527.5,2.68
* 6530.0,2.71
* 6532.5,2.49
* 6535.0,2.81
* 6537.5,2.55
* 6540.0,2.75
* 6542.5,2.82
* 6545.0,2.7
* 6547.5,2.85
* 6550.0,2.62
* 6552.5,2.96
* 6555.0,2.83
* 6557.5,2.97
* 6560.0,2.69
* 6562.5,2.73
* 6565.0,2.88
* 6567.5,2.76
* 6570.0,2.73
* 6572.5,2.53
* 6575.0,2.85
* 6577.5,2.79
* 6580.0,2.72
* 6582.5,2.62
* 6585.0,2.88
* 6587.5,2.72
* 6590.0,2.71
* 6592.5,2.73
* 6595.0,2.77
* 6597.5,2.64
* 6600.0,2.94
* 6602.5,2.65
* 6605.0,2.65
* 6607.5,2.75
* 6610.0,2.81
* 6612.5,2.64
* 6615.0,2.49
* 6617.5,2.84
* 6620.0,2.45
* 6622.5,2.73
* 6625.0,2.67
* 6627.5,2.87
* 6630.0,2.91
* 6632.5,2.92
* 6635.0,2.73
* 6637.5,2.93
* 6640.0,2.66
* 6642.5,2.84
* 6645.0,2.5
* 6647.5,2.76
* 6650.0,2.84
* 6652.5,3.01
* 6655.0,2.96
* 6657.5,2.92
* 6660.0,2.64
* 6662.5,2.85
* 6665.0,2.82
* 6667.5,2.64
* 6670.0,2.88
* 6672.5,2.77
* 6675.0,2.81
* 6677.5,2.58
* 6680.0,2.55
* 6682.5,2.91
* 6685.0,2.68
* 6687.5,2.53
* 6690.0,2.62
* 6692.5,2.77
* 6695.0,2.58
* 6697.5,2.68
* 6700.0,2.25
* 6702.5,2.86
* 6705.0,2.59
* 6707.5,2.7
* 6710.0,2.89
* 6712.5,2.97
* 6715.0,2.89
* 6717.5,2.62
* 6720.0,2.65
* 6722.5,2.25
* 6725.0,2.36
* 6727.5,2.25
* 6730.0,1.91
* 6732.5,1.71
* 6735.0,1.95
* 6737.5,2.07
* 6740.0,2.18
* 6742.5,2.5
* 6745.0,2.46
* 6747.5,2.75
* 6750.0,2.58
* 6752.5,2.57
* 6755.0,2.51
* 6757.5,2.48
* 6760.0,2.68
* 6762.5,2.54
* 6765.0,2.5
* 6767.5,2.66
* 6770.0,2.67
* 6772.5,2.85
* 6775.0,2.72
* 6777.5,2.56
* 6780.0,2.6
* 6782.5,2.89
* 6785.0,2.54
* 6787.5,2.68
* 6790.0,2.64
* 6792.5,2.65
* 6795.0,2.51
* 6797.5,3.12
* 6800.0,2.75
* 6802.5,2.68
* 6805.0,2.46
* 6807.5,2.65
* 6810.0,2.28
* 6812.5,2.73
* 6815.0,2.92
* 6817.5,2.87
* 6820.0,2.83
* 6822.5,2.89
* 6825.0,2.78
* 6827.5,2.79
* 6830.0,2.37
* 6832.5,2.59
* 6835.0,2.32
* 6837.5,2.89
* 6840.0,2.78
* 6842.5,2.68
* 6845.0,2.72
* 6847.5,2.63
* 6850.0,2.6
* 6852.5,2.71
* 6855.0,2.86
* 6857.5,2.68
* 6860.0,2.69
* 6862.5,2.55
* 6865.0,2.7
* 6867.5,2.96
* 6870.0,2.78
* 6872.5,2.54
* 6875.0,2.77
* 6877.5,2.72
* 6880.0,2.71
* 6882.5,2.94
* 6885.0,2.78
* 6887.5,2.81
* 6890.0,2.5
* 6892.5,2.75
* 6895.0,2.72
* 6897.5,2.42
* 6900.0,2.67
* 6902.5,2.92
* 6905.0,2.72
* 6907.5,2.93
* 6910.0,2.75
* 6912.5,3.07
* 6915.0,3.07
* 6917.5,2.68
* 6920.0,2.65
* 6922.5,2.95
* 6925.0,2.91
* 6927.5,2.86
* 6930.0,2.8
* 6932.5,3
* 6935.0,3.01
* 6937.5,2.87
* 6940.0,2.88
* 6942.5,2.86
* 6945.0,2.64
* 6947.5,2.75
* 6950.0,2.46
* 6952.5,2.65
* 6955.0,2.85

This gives 0.22 mag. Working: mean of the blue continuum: 2.71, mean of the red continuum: 2.7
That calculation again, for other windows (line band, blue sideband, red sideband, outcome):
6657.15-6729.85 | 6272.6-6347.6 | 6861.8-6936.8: 0.04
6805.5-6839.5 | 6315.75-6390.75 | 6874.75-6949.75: 0.03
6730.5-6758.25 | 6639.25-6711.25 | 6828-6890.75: 0.17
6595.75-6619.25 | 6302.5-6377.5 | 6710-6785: -0.06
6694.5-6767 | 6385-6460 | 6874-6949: 0.10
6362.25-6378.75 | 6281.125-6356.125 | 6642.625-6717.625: 0.08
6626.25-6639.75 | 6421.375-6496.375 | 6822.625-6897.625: -0.09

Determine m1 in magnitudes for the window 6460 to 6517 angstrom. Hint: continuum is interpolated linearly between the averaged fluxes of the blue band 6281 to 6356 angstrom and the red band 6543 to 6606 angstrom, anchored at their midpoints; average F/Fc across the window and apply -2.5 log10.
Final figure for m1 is 0.08 mag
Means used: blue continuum 2.71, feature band 2.55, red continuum 2.76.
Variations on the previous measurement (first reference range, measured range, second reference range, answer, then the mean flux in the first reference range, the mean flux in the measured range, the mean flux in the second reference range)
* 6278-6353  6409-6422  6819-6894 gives 0.102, 2.71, 2.47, 2.71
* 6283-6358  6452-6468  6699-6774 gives 0.056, 2.7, 2.5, 2.5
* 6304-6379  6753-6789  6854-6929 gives 0.043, 2.64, 2.63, 2.77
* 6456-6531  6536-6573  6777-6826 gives -0.070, 2.56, 2.76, 2.7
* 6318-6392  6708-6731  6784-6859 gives 0.050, 2.59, 2.54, 2.69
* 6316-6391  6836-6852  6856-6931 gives 0.016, 2.59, 2.71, 2.77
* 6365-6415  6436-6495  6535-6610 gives 0.024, 2.55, 2.58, 2.75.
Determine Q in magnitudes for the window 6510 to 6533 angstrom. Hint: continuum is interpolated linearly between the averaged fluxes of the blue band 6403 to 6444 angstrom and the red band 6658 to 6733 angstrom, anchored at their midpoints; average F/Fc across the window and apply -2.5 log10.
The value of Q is 0.03 mag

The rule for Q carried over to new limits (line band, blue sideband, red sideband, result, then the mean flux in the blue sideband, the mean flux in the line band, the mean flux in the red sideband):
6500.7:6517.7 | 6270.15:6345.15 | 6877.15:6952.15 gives 0.10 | 2.7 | 2.49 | 2.79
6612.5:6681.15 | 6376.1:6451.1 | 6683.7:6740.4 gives -0.11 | 2.54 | 2.76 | 2.48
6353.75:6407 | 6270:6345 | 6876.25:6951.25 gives 0.08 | 2.7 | 2.52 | 2.79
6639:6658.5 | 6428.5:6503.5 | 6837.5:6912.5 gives -0.07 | 2.57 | 2.81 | 2.73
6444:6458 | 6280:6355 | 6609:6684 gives 0.09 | 2.71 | 2.51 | 2.76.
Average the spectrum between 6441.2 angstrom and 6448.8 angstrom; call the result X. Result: 2.49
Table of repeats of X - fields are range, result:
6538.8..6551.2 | 2.75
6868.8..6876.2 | 2.7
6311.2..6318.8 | 2.75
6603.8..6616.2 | 2.67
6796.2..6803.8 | 2.85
